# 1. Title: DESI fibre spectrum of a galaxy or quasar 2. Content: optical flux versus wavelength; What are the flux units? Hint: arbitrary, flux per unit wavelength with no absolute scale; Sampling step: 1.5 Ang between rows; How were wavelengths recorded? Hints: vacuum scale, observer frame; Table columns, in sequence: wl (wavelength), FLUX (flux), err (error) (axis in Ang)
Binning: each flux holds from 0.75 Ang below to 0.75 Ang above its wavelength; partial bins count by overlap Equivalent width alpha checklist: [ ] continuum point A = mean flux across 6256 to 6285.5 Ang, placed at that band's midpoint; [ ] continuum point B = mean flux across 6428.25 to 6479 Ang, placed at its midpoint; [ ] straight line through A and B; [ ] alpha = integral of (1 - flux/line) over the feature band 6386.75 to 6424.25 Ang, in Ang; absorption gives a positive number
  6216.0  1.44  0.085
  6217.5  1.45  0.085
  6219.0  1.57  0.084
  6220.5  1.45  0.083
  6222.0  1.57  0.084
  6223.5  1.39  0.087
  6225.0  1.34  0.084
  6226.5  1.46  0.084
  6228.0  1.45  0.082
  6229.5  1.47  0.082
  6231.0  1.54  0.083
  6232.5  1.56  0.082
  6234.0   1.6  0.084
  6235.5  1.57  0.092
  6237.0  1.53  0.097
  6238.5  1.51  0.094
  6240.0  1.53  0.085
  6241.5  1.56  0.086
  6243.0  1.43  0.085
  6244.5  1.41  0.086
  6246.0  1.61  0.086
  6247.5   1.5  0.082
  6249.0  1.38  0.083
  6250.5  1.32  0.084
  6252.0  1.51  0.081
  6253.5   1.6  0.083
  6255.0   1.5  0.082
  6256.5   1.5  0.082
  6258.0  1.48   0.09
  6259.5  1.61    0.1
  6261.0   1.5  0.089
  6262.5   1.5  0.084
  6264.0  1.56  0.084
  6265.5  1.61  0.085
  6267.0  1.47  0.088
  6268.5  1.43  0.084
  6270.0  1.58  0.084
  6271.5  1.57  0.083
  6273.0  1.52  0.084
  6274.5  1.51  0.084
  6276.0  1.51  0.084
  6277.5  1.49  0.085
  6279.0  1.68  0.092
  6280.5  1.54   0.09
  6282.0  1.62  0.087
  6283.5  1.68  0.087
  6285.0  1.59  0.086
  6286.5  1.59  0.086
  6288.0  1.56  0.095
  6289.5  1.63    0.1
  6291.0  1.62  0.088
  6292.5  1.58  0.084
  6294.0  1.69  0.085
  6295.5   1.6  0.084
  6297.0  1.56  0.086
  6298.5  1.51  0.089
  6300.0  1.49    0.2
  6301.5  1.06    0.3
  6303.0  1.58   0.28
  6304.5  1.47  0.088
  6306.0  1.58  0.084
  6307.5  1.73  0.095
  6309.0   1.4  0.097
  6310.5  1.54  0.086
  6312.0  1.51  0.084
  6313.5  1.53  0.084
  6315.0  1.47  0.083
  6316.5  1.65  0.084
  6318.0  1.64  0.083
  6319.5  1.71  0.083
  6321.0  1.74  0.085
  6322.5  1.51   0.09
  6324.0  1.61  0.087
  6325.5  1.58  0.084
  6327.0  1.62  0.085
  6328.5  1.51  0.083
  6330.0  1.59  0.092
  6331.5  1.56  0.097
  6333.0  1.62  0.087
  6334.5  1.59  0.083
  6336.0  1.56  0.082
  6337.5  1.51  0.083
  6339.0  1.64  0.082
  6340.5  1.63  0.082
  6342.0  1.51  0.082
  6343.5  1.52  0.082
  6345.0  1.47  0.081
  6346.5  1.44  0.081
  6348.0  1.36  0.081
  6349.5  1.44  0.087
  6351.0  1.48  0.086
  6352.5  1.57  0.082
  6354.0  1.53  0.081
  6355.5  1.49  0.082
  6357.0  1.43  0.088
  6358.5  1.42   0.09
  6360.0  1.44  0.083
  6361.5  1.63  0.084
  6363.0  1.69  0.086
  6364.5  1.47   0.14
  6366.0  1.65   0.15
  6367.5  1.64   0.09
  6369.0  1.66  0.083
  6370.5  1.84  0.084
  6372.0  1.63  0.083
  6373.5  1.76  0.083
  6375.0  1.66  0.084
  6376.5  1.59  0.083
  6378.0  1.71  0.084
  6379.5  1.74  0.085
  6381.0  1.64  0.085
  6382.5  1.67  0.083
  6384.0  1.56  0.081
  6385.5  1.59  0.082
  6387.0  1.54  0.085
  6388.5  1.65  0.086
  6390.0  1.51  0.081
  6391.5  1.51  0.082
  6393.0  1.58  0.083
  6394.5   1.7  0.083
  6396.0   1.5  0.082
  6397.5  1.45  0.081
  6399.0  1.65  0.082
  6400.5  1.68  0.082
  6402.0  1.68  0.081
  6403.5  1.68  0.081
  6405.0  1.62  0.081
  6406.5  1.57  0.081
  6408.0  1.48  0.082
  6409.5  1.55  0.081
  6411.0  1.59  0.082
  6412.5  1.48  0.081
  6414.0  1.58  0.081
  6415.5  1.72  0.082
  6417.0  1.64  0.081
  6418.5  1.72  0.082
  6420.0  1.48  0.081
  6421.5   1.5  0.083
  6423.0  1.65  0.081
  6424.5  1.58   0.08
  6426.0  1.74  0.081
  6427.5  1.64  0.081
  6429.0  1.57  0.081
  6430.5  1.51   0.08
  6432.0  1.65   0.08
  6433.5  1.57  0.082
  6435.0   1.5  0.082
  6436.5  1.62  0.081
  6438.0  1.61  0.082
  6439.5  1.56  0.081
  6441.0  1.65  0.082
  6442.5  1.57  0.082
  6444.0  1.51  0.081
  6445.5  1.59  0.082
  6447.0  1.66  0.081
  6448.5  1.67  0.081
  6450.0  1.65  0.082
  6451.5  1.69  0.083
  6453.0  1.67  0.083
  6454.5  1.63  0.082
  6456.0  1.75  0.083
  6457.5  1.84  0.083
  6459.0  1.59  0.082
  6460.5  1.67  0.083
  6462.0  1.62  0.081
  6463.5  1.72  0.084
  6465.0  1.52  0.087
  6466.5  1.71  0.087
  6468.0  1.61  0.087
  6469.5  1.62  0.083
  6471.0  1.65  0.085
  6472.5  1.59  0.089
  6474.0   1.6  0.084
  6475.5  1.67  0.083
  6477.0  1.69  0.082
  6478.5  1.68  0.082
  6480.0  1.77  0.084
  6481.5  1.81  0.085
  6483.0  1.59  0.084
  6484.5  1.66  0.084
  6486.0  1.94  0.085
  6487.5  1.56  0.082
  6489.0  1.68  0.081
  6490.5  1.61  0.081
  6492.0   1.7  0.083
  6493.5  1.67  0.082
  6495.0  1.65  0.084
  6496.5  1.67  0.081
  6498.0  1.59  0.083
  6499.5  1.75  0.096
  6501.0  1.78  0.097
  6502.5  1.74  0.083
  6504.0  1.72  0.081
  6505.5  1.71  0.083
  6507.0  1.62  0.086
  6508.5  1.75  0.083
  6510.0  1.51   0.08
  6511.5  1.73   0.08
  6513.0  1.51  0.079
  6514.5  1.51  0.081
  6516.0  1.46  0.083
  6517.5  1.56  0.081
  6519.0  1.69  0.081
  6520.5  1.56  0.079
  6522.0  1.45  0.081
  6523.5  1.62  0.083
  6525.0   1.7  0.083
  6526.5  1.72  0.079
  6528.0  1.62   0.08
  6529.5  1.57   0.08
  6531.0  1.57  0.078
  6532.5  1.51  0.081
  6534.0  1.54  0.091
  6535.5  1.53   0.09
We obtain 0.4 Ang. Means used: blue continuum 1.55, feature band 1.59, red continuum 1.63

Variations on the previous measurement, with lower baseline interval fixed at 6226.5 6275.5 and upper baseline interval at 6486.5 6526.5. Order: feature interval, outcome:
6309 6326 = -0.4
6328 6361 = 0.9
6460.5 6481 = -0.4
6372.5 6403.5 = -0.8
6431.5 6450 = 0.1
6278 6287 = -0.5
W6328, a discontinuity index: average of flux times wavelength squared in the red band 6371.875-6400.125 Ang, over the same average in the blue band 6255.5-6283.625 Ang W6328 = 1.1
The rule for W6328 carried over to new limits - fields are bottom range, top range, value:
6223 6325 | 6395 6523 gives 1.13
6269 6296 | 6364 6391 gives 1.07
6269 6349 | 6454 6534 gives 1.12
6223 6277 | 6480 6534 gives 1.18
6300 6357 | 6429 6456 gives 1.09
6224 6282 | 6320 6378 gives 1.07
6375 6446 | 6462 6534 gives 1.06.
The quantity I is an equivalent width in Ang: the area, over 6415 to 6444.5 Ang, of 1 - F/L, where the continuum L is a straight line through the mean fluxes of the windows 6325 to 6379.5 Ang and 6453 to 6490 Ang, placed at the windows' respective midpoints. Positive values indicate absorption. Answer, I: 0.7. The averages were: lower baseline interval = 1.57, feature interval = 1.6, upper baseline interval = 1.67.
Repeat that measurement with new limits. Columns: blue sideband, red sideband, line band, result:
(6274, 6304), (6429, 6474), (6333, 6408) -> 0.46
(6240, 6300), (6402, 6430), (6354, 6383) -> -0.64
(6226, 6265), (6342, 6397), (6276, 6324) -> -0.90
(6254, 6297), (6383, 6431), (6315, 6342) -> -0.41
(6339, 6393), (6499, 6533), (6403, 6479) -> -0.97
